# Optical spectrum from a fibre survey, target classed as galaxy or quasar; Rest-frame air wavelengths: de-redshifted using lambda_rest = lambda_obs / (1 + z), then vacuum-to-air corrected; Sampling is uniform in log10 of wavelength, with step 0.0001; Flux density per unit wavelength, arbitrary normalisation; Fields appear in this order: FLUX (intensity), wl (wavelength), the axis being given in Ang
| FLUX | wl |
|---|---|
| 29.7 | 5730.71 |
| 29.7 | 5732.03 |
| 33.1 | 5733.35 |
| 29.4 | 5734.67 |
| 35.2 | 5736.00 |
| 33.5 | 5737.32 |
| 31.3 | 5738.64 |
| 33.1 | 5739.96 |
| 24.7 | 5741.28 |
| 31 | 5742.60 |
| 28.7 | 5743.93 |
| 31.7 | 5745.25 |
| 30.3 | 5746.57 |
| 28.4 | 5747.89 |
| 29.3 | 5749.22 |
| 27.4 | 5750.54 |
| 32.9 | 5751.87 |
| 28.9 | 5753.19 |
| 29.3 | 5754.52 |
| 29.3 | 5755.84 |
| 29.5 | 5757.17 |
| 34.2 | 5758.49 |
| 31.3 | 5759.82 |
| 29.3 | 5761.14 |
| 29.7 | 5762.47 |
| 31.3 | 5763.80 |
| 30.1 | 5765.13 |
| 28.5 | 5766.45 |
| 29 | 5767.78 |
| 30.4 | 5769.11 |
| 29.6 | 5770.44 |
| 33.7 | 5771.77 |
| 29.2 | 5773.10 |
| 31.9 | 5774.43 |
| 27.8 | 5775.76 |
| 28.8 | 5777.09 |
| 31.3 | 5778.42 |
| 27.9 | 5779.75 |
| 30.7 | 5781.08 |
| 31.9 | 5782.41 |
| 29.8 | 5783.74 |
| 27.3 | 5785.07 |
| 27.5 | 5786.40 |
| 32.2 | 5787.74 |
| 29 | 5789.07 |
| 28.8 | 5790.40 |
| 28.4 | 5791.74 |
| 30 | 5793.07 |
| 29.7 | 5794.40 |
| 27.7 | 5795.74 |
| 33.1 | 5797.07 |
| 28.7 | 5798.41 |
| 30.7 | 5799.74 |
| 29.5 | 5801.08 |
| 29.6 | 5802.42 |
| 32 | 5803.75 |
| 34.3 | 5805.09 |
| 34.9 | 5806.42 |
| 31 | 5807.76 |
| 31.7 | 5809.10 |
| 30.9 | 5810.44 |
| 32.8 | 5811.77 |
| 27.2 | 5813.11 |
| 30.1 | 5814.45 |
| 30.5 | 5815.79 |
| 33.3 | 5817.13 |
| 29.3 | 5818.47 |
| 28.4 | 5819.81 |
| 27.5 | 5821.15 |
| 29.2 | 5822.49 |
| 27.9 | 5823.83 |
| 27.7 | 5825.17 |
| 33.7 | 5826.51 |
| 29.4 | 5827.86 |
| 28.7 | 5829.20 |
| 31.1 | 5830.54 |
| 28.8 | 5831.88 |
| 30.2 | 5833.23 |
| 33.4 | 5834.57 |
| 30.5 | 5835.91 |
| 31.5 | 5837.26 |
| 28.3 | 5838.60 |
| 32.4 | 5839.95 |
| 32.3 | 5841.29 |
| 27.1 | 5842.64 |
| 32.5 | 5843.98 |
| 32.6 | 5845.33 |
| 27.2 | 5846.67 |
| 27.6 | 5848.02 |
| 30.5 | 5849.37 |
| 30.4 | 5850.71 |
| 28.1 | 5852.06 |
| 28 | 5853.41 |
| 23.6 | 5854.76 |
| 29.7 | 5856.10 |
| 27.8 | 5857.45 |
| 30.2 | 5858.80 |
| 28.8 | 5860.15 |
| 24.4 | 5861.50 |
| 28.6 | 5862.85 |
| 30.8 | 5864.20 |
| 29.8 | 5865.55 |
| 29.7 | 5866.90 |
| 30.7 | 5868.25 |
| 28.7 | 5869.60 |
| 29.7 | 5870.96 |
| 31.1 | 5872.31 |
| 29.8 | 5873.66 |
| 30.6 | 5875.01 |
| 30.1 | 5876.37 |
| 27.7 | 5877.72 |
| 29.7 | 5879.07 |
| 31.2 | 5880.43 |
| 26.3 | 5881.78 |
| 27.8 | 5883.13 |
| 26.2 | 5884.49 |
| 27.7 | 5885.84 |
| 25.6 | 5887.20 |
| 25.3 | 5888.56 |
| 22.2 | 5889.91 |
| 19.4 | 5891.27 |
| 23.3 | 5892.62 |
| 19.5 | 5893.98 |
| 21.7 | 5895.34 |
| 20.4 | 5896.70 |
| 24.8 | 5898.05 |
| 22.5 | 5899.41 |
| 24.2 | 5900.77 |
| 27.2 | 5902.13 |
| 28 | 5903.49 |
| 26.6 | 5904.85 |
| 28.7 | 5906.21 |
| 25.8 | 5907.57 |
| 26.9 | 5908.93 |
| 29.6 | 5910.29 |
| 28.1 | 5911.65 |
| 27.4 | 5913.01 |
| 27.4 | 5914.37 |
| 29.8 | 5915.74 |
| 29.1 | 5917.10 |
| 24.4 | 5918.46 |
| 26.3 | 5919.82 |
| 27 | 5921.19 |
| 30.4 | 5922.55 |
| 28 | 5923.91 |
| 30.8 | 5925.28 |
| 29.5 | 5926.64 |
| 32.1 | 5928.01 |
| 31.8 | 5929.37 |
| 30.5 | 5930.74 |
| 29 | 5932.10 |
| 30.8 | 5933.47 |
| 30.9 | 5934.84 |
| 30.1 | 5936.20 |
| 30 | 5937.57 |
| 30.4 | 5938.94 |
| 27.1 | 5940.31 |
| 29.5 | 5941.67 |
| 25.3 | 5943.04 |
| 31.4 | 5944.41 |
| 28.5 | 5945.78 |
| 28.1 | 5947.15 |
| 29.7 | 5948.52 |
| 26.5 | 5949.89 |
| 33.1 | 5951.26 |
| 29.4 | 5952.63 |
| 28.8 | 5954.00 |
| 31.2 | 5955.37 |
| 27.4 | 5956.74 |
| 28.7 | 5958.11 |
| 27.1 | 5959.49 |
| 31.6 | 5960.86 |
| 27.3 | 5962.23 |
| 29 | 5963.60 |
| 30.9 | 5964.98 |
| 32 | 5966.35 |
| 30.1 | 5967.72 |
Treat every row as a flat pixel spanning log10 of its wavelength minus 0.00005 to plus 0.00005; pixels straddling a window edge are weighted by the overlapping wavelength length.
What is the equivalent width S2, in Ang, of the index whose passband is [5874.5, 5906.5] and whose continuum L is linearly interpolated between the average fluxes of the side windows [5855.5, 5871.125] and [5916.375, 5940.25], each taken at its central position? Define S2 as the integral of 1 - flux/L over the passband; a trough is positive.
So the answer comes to 3.9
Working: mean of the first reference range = 29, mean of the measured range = 25.6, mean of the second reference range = 29.4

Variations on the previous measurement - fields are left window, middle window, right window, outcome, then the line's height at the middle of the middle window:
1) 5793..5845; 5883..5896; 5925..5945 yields 2.8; 30.1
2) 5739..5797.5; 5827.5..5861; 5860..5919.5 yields -1.8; 28.1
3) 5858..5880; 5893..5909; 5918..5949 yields 2.6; 29.3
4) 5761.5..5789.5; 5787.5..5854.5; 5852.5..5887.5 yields -2.0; 29.3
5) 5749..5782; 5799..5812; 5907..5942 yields -0.8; 29.8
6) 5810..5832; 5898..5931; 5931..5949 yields 1.7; 29.4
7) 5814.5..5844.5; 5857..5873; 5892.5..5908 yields -1.2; 27.3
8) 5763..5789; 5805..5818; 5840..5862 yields -0.9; 29.5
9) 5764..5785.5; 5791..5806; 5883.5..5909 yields -0.8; 28.9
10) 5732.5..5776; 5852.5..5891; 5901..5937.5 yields 1.3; 29.2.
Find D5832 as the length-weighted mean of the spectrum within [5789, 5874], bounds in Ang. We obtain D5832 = 29.9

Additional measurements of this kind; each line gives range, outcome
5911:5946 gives 29.1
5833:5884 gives 29.4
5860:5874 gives 29.3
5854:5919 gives 27.1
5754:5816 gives 30.3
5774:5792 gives 29.5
